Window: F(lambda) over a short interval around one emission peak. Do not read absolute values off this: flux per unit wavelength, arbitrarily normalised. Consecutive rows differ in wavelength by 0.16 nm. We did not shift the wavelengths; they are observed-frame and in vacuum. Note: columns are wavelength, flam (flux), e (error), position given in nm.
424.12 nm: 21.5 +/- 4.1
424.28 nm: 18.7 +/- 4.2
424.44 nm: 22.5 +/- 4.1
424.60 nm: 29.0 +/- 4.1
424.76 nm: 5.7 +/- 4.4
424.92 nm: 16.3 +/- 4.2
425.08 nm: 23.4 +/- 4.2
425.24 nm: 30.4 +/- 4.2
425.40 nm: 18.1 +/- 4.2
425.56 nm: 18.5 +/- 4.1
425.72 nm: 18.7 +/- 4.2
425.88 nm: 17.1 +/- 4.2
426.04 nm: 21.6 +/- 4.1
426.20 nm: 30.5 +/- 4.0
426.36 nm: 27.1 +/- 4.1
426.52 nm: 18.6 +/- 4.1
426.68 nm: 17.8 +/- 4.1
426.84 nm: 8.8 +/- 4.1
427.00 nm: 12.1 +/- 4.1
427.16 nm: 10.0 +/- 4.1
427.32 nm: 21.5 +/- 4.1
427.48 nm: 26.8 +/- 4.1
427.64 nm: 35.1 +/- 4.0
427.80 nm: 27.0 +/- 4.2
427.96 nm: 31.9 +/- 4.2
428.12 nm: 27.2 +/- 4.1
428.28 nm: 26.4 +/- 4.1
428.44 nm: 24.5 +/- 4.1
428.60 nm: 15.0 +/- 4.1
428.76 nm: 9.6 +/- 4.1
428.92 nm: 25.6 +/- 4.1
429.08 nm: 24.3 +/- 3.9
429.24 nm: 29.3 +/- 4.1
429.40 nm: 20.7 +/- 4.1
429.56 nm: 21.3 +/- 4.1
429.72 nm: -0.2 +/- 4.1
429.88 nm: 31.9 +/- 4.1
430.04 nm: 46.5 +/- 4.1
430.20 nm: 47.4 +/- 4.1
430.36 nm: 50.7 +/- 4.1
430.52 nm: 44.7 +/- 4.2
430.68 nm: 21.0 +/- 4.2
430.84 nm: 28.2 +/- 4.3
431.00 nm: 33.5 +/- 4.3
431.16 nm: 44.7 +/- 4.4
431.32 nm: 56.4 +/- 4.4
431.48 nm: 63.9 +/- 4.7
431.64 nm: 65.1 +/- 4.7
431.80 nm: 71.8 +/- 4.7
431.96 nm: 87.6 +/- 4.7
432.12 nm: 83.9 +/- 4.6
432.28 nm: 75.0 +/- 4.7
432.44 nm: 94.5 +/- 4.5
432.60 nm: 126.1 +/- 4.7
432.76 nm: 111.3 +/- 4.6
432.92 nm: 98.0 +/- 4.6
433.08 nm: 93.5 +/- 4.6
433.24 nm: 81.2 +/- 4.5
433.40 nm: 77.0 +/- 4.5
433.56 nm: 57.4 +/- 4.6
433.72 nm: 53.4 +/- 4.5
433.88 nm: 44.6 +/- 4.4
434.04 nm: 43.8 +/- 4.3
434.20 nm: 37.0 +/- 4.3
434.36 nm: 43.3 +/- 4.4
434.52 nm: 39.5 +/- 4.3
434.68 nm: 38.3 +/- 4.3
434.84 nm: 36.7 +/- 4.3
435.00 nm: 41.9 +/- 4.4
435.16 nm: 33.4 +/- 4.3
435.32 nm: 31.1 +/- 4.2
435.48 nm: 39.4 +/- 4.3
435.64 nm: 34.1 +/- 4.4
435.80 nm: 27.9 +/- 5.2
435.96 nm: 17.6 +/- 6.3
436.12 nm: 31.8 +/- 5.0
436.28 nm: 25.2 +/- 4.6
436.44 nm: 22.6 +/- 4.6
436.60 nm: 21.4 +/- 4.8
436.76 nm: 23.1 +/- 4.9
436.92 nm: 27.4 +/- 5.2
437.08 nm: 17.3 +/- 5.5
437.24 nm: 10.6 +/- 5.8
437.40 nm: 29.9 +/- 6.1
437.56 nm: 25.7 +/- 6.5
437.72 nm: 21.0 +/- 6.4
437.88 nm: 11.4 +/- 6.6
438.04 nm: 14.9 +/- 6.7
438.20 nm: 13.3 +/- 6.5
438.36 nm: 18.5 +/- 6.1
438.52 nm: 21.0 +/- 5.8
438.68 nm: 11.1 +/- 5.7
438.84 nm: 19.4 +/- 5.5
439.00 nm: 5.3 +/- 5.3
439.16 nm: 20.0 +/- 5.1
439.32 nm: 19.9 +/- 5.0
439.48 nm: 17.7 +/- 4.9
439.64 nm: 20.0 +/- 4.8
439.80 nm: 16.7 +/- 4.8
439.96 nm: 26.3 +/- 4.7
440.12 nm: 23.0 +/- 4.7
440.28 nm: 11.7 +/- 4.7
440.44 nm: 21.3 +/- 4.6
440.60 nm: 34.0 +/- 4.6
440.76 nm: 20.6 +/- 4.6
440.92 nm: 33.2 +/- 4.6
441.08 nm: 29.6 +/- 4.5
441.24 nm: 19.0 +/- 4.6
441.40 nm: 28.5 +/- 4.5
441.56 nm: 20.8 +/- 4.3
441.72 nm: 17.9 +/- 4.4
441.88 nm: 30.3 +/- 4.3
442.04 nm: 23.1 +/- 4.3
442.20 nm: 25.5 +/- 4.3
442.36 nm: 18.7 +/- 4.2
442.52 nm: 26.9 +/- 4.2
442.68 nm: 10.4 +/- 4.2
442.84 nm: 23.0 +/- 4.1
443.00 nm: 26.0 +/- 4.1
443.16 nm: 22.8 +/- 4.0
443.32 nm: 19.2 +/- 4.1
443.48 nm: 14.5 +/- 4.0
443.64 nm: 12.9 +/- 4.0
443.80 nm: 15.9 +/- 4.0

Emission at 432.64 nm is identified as Ly-alpha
